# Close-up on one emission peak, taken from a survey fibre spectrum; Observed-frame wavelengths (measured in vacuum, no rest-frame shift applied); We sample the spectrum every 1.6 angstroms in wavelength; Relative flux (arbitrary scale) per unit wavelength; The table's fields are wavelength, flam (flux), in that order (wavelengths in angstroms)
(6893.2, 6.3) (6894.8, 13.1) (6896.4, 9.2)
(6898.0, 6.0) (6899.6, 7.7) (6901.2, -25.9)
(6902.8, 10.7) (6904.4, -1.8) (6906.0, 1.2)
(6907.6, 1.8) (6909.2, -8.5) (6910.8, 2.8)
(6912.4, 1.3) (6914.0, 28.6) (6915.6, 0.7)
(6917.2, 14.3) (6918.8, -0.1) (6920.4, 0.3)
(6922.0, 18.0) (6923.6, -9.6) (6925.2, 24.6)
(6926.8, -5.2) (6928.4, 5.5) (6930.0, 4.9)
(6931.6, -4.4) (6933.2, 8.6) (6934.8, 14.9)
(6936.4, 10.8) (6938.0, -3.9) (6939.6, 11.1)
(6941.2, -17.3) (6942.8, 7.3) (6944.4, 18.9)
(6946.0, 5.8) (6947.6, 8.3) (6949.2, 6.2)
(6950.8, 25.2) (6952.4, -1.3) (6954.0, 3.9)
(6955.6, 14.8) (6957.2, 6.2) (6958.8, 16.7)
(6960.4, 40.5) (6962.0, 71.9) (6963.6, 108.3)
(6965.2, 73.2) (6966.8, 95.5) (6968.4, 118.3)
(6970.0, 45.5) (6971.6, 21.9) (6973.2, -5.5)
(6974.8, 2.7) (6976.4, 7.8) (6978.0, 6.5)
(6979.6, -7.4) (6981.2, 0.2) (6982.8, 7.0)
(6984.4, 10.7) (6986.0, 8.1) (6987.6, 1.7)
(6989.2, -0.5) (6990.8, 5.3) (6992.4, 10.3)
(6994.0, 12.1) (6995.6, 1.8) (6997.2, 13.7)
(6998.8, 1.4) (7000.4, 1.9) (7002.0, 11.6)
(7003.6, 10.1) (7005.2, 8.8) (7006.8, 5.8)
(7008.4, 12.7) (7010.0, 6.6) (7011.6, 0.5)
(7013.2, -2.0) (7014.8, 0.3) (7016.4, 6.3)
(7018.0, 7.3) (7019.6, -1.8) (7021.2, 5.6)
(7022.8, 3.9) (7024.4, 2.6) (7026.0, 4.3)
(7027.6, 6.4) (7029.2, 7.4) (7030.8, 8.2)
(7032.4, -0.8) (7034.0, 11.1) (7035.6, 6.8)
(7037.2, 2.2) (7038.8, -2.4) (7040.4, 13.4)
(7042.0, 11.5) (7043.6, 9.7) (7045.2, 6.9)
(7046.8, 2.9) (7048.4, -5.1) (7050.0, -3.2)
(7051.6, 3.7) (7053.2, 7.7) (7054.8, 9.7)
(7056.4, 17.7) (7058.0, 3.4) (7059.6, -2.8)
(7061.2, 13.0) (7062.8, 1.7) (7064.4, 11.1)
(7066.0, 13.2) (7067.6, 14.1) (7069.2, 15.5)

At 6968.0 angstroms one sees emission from [O II] 3727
